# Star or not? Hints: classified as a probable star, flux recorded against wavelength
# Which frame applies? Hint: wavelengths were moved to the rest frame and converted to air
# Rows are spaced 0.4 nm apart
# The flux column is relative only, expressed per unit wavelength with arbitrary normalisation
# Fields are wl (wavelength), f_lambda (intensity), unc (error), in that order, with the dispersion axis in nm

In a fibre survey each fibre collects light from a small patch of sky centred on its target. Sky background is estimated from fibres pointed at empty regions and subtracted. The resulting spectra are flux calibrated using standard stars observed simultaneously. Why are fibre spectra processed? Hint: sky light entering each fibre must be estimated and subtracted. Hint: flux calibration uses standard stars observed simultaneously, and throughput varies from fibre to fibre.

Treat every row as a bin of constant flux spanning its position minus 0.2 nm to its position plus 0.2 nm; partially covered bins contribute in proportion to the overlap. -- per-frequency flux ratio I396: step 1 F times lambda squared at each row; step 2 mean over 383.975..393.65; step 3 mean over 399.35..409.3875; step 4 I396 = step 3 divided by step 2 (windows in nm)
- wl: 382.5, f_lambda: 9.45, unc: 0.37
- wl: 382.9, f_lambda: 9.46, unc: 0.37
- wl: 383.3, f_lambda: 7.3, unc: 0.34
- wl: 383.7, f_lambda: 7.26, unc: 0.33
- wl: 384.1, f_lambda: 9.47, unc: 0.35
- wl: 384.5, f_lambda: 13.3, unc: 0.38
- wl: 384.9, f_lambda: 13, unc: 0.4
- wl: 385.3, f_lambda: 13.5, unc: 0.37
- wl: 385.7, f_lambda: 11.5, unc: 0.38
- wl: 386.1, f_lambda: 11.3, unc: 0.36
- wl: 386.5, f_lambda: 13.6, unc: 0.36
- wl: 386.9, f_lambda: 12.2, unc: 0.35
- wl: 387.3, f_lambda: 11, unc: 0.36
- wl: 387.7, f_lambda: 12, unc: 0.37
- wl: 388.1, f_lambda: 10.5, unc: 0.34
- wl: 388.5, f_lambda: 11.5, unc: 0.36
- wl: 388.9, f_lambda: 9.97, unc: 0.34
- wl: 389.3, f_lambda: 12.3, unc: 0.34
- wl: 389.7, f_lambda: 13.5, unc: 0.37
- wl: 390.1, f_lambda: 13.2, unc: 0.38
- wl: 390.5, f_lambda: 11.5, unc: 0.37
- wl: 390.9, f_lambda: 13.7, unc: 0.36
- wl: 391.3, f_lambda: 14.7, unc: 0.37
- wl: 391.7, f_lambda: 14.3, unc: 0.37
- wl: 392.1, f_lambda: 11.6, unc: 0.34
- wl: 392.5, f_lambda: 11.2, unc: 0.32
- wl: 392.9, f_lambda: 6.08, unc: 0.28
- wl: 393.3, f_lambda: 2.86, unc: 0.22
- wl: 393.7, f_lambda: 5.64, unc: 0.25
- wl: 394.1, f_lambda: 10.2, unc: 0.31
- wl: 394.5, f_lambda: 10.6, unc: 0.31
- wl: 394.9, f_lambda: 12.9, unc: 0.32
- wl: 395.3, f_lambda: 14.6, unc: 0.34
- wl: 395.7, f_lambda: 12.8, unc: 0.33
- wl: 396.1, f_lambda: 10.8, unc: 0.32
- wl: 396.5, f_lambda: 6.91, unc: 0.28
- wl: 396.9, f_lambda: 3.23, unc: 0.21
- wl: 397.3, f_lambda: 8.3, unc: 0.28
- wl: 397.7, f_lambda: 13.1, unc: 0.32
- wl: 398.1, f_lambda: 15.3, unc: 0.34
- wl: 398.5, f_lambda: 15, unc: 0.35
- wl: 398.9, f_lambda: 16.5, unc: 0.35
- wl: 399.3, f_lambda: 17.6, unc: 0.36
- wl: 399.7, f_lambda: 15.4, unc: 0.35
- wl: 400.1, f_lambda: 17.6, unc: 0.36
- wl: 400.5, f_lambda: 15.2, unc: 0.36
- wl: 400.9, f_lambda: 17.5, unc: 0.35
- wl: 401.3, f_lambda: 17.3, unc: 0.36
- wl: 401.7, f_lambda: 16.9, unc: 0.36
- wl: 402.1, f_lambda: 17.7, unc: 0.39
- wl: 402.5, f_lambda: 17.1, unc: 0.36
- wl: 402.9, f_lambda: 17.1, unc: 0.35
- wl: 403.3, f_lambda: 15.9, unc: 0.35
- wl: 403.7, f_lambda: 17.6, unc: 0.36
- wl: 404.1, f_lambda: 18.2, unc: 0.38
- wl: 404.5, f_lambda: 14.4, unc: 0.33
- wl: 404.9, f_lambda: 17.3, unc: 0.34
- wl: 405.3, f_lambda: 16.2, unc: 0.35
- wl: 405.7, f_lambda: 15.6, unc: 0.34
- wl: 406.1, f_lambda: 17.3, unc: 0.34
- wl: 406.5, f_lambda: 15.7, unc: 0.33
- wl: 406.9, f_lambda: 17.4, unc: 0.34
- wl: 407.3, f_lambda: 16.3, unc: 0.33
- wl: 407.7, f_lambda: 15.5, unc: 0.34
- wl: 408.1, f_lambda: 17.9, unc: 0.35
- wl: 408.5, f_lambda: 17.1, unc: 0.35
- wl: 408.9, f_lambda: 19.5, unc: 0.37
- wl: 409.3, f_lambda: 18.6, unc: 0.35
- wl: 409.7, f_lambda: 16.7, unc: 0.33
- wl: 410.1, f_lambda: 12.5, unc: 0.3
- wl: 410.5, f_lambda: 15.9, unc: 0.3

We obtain 1.59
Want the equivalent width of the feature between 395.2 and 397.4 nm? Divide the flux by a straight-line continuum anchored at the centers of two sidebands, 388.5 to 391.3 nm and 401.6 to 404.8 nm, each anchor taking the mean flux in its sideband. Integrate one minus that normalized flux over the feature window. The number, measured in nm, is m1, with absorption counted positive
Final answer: 0.80 nm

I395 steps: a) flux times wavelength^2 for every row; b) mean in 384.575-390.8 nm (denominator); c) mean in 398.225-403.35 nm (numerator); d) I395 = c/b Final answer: 1.5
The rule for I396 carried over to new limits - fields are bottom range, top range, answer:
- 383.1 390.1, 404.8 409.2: 1.64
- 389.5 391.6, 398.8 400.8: 1.29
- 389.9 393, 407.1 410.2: 1.51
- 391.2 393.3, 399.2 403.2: 1.67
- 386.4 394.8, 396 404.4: 1.41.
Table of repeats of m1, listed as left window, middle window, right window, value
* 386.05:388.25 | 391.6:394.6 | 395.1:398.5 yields 0.646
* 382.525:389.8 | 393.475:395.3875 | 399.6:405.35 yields 0.492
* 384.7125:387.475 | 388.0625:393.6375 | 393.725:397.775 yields 0.074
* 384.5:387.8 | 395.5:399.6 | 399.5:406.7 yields 0.877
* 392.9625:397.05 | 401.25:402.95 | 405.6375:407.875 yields -0.478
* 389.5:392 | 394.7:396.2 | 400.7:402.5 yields 0.218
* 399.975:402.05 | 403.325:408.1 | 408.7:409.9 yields 0.310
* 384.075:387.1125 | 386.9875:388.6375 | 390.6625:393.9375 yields 0.043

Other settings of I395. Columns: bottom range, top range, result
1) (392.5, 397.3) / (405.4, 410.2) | 2.01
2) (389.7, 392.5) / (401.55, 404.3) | 1.40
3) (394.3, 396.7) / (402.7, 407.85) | 1.52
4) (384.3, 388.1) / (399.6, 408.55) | 1.49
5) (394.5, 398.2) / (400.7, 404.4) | 1.65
